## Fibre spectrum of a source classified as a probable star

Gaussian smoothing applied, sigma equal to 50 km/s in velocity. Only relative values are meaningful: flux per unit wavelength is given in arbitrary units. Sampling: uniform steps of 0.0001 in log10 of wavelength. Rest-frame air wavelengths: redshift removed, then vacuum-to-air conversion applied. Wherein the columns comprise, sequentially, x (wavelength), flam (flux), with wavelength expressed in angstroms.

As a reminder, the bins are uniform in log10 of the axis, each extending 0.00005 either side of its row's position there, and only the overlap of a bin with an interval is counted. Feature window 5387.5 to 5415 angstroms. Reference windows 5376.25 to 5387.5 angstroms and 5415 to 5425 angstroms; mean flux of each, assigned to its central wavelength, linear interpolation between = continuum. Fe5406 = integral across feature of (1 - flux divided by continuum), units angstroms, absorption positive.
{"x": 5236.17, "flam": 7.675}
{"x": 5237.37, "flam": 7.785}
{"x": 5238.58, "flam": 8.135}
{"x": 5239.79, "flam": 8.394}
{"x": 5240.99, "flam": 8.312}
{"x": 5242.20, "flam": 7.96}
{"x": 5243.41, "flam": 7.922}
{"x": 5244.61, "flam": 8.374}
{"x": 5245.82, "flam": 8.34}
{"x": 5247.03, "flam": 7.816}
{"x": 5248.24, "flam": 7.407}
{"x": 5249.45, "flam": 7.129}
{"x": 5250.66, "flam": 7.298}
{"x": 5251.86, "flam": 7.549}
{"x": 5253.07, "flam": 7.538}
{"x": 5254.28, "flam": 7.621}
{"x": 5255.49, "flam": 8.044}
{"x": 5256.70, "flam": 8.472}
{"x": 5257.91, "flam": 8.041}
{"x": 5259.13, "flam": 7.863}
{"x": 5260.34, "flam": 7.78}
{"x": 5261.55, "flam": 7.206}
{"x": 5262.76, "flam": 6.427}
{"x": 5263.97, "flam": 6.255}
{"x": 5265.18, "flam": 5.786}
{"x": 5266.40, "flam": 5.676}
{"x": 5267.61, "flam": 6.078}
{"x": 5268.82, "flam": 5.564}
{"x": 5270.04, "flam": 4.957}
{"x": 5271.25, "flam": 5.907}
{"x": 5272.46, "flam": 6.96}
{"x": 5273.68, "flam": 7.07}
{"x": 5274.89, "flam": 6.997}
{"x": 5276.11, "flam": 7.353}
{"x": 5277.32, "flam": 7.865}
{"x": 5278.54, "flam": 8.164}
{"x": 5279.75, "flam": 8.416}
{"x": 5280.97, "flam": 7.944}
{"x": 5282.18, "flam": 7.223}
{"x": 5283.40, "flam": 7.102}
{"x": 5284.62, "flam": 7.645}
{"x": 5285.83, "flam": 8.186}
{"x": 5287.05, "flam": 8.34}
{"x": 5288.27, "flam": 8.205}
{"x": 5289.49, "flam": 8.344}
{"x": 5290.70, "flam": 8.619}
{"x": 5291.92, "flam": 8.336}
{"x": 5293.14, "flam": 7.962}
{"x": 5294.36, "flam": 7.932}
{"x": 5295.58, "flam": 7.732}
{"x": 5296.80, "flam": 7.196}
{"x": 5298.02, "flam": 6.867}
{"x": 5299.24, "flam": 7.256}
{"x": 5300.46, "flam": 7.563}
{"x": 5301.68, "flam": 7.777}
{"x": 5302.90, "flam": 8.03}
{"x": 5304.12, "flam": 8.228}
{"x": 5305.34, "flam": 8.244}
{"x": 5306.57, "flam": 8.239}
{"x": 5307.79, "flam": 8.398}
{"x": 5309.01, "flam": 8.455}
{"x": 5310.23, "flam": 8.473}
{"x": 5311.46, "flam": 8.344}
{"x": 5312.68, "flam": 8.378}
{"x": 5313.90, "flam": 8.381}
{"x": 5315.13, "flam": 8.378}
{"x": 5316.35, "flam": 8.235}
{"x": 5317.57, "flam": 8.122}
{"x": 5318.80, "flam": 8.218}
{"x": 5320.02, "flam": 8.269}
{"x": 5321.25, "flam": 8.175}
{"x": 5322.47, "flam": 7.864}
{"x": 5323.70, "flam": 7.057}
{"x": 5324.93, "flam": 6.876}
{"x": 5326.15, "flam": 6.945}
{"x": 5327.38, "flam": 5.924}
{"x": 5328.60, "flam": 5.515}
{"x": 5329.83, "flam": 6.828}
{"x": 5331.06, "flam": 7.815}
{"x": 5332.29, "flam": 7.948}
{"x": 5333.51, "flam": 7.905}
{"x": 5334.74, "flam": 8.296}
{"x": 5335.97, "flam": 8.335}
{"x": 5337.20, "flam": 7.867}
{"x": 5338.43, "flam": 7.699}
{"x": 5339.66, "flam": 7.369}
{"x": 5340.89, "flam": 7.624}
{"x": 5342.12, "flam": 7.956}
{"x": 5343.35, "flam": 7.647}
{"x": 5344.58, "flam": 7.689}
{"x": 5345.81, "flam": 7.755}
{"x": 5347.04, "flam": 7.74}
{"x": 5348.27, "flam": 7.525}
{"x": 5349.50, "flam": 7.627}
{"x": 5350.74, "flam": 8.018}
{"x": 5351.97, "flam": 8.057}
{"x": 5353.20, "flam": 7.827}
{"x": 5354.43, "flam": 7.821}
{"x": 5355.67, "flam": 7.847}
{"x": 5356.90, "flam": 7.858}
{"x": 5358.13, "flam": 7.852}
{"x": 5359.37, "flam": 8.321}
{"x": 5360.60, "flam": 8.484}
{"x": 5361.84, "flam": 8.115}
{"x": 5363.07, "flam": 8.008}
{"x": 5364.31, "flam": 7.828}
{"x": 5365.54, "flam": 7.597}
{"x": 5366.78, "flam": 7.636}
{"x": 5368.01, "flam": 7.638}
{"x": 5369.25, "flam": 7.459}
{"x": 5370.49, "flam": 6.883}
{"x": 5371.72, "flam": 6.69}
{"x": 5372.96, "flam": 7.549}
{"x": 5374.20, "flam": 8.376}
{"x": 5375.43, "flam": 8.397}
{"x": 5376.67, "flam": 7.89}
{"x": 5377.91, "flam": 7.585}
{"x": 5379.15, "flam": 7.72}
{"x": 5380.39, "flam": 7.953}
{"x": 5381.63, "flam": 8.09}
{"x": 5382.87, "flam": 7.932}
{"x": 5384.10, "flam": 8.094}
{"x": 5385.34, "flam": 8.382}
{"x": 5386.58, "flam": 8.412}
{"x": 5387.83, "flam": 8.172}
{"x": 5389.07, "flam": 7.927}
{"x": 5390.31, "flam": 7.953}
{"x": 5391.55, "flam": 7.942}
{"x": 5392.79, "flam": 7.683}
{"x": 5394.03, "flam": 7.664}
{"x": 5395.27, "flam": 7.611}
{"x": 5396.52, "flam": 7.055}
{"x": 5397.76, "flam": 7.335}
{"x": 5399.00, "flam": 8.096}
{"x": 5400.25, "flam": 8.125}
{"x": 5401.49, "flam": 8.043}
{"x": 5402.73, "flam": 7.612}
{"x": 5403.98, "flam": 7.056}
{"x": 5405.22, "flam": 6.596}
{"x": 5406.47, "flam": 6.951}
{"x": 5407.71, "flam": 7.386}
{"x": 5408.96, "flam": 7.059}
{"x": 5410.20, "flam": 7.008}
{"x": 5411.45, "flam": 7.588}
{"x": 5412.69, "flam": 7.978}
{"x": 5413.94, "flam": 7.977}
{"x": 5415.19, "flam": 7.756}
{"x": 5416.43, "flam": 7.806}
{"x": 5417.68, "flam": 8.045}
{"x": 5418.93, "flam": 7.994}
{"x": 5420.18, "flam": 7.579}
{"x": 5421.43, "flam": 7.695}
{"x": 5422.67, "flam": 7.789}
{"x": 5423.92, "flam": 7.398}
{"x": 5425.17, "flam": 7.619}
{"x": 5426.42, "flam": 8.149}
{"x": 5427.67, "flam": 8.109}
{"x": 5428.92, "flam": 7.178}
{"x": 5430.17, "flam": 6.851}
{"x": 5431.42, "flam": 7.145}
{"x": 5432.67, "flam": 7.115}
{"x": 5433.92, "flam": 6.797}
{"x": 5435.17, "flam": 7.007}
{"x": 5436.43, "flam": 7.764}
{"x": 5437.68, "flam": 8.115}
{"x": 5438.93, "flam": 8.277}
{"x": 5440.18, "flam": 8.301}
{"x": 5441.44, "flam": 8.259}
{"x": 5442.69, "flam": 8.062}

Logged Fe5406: 1.1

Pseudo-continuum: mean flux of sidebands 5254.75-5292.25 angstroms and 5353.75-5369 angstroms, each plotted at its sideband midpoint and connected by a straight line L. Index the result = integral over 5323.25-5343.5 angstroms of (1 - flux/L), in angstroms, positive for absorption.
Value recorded 0.9 angstroms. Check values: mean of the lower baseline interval 7.31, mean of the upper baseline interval 7.9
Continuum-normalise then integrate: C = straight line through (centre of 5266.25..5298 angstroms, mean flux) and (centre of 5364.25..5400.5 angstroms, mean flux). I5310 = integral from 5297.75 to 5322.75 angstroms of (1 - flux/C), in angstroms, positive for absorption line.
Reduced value -2.0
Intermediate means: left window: 7.39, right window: 7.79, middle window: 8.11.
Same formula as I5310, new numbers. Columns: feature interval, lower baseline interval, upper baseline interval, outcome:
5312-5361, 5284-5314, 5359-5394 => 1.30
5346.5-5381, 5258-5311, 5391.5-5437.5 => -1.34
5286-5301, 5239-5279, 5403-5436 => -1.15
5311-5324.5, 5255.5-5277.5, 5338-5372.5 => -1.42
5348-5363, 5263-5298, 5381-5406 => -0.69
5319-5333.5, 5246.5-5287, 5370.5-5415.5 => 0.35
